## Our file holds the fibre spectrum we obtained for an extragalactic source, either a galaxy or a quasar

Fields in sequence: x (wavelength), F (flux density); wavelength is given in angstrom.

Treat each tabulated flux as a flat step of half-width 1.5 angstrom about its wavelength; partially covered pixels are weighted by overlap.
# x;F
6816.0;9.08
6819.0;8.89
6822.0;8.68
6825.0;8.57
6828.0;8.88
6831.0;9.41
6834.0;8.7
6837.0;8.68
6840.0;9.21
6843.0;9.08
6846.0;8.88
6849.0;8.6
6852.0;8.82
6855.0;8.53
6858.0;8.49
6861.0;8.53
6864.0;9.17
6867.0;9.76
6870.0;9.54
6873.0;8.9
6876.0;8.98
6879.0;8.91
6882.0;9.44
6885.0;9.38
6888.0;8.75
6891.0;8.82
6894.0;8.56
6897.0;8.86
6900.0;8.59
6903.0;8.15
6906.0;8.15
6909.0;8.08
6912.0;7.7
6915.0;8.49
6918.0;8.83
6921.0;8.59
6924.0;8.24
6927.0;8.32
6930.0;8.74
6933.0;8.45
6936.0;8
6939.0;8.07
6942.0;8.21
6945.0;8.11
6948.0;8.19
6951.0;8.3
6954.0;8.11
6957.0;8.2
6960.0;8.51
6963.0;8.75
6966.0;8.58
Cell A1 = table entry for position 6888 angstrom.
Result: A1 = 8.75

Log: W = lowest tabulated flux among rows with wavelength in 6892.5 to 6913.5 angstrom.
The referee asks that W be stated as 7.7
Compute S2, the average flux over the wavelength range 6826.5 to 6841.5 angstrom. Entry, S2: 8.98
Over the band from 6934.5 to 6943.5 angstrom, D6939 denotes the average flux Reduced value 8.09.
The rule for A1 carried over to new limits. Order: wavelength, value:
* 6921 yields 8.59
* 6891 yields 8.82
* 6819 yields 8.89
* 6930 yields 8.74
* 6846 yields 8.88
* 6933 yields 8.45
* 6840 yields 9.21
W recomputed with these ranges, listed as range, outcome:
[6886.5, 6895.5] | 8.56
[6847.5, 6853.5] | 8.6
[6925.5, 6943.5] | 8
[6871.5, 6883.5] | 8.9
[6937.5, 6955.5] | 8.07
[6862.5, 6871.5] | 9.17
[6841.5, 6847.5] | 8.88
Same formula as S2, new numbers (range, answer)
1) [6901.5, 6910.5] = 8.13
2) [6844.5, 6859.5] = 8.66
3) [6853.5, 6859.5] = 8.51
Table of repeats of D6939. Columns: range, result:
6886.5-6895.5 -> 8.71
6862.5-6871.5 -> 9.49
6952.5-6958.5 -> 8.15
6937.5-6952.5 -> 8.18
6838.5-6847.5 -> 9.06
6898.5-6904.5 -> 8.37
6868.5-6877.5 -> 9.14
